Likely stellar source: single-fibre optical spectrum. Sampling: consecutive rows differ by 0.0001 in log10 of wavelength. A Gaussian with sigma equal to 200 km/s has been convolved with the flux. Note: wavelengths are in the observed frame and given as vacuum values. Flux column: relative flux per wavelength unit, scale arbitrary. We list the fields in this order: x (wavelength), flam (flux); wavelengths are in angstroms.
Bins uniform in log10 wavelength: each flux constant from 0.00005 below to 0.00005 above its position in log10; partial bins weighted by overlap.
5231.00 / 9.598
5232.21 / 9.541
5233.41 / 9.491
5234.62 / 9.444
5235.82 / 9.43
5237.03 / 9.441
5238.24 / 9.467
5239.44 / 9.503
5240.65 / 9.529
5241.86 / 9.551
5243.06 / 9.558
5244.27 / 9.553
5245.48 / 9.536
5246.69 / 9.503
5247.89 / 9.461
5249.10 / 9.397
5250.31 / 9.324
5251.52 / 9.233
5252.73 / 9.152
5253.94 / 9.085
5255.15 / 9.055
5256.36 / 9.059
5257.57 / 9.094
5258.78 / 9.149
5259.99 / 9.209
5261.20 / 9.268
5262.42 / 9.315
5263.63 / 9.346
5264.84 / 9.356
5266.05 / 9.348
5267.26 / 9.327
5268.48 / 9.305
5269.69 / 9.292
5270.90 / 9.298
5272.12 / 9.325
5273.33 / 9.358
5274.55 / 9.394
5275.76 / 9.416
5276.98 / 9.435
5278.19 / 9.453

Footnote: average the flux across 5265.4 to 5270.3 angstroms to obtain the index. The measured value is 9.33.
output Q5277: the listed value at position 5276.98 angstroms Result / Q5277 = 9.435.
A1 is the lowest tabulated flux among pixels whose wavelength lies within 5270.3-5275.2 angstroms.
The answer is 9.298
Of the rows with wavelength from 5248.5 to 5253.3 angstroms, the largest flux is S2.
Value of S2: 9.397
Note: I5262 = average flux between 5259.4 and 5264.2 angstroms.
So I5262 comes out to 9.27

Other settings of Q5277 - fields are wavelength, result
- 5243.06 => 9.558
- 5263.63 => 9.346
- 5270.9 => 9.298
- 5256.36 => 9.059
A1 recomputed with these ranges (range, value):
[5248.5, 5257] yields 9.055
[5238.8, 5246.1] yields 9.503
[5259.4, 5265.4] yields 9.209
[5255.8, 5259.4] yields 9.059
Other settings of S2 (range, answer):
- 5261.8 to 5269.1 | 9.356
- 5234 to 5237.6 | 9.444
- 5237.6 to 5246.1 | 9.558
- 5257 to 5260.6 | 9.209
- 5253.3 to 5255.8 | 9.085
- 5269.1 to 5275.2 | 9.394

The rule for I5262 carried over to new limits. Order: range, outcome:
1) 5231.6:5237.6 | 9.46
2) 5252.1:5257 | 9.09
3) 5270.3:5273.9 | 9.32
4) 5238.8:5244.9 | 9.54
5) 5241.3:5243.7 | 9.57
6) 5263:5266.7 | 9.37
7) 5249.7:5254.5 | 9.19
